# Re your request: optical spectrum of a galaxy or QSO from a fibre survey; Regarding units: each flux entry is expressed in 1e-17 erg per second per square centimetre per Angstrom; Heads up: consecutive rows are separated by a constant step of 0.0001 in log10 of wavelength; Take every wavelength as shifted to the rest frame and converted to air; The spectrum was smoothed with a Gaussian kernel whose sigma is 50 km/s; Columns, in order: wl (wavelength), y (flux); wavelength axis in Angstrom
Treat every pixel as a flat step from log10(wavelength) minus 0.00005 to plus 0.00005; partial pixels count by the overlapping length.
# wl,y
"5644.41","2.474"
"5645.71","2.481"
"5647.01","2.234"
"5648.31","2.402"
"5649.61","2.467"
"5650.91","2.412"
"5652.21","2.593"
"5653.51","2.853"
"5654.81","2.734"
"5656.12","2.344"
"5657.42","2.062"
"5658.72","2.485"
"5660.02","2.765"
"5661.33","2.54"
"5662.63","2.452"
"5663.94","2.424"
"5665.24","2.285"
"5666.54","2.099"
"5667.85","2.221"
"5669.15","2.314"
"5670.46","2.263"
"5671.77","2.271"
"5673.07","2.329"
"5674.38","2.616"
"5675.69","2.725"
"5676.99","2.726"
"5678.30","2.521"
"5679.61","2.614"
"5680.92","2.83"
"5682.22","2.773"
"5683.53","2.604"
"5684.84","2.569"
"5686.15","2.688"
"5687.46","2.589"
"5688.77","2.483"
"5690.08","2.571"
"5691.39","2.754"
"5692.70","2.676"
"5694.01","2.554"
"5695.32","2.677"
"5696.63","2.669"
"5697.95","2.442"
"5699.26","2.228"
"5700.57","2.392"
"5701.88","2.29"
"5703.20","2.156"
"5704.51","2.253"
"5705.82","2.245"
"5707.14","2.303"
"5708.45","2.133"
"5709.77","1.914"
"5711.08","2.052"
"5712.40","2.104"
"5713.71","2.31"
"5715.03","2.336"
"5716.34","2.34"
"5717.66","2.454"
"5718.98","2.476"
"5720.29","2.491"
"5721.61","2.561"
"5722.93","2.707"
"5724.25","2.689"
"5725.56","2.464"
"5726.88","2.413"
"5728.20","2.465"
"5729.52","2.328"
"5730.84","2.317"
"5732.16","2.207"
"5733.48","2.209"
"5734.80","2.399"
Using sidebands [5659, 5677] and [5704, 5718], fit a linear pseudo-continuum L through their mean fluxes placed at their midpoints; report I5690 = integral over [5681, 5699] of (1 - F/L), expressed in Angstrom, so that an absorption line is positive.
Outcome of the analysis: -2.3 Angstrom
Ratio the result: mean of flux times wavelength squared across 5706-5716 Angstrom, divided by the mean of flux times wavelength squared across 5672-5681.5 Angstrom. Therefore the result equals 0.8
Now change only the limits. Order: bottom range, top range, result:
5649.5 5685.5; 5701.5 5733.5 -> 0.95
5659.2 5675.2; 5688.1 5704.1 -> 1.05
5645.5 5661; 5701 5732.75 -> 0.96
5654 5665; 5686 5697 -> 1.07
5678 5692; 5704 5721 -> 0.87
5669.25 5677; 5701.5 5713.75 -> 0.89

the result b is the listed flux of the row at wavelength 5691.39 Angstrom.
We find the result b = 2.754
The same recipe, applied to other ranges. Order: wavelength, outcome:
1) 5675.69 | 2.725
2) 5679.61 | 2.614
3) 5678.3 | 2.521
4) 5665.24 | 2.285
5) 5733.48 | 2.209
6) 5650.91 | 2.412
